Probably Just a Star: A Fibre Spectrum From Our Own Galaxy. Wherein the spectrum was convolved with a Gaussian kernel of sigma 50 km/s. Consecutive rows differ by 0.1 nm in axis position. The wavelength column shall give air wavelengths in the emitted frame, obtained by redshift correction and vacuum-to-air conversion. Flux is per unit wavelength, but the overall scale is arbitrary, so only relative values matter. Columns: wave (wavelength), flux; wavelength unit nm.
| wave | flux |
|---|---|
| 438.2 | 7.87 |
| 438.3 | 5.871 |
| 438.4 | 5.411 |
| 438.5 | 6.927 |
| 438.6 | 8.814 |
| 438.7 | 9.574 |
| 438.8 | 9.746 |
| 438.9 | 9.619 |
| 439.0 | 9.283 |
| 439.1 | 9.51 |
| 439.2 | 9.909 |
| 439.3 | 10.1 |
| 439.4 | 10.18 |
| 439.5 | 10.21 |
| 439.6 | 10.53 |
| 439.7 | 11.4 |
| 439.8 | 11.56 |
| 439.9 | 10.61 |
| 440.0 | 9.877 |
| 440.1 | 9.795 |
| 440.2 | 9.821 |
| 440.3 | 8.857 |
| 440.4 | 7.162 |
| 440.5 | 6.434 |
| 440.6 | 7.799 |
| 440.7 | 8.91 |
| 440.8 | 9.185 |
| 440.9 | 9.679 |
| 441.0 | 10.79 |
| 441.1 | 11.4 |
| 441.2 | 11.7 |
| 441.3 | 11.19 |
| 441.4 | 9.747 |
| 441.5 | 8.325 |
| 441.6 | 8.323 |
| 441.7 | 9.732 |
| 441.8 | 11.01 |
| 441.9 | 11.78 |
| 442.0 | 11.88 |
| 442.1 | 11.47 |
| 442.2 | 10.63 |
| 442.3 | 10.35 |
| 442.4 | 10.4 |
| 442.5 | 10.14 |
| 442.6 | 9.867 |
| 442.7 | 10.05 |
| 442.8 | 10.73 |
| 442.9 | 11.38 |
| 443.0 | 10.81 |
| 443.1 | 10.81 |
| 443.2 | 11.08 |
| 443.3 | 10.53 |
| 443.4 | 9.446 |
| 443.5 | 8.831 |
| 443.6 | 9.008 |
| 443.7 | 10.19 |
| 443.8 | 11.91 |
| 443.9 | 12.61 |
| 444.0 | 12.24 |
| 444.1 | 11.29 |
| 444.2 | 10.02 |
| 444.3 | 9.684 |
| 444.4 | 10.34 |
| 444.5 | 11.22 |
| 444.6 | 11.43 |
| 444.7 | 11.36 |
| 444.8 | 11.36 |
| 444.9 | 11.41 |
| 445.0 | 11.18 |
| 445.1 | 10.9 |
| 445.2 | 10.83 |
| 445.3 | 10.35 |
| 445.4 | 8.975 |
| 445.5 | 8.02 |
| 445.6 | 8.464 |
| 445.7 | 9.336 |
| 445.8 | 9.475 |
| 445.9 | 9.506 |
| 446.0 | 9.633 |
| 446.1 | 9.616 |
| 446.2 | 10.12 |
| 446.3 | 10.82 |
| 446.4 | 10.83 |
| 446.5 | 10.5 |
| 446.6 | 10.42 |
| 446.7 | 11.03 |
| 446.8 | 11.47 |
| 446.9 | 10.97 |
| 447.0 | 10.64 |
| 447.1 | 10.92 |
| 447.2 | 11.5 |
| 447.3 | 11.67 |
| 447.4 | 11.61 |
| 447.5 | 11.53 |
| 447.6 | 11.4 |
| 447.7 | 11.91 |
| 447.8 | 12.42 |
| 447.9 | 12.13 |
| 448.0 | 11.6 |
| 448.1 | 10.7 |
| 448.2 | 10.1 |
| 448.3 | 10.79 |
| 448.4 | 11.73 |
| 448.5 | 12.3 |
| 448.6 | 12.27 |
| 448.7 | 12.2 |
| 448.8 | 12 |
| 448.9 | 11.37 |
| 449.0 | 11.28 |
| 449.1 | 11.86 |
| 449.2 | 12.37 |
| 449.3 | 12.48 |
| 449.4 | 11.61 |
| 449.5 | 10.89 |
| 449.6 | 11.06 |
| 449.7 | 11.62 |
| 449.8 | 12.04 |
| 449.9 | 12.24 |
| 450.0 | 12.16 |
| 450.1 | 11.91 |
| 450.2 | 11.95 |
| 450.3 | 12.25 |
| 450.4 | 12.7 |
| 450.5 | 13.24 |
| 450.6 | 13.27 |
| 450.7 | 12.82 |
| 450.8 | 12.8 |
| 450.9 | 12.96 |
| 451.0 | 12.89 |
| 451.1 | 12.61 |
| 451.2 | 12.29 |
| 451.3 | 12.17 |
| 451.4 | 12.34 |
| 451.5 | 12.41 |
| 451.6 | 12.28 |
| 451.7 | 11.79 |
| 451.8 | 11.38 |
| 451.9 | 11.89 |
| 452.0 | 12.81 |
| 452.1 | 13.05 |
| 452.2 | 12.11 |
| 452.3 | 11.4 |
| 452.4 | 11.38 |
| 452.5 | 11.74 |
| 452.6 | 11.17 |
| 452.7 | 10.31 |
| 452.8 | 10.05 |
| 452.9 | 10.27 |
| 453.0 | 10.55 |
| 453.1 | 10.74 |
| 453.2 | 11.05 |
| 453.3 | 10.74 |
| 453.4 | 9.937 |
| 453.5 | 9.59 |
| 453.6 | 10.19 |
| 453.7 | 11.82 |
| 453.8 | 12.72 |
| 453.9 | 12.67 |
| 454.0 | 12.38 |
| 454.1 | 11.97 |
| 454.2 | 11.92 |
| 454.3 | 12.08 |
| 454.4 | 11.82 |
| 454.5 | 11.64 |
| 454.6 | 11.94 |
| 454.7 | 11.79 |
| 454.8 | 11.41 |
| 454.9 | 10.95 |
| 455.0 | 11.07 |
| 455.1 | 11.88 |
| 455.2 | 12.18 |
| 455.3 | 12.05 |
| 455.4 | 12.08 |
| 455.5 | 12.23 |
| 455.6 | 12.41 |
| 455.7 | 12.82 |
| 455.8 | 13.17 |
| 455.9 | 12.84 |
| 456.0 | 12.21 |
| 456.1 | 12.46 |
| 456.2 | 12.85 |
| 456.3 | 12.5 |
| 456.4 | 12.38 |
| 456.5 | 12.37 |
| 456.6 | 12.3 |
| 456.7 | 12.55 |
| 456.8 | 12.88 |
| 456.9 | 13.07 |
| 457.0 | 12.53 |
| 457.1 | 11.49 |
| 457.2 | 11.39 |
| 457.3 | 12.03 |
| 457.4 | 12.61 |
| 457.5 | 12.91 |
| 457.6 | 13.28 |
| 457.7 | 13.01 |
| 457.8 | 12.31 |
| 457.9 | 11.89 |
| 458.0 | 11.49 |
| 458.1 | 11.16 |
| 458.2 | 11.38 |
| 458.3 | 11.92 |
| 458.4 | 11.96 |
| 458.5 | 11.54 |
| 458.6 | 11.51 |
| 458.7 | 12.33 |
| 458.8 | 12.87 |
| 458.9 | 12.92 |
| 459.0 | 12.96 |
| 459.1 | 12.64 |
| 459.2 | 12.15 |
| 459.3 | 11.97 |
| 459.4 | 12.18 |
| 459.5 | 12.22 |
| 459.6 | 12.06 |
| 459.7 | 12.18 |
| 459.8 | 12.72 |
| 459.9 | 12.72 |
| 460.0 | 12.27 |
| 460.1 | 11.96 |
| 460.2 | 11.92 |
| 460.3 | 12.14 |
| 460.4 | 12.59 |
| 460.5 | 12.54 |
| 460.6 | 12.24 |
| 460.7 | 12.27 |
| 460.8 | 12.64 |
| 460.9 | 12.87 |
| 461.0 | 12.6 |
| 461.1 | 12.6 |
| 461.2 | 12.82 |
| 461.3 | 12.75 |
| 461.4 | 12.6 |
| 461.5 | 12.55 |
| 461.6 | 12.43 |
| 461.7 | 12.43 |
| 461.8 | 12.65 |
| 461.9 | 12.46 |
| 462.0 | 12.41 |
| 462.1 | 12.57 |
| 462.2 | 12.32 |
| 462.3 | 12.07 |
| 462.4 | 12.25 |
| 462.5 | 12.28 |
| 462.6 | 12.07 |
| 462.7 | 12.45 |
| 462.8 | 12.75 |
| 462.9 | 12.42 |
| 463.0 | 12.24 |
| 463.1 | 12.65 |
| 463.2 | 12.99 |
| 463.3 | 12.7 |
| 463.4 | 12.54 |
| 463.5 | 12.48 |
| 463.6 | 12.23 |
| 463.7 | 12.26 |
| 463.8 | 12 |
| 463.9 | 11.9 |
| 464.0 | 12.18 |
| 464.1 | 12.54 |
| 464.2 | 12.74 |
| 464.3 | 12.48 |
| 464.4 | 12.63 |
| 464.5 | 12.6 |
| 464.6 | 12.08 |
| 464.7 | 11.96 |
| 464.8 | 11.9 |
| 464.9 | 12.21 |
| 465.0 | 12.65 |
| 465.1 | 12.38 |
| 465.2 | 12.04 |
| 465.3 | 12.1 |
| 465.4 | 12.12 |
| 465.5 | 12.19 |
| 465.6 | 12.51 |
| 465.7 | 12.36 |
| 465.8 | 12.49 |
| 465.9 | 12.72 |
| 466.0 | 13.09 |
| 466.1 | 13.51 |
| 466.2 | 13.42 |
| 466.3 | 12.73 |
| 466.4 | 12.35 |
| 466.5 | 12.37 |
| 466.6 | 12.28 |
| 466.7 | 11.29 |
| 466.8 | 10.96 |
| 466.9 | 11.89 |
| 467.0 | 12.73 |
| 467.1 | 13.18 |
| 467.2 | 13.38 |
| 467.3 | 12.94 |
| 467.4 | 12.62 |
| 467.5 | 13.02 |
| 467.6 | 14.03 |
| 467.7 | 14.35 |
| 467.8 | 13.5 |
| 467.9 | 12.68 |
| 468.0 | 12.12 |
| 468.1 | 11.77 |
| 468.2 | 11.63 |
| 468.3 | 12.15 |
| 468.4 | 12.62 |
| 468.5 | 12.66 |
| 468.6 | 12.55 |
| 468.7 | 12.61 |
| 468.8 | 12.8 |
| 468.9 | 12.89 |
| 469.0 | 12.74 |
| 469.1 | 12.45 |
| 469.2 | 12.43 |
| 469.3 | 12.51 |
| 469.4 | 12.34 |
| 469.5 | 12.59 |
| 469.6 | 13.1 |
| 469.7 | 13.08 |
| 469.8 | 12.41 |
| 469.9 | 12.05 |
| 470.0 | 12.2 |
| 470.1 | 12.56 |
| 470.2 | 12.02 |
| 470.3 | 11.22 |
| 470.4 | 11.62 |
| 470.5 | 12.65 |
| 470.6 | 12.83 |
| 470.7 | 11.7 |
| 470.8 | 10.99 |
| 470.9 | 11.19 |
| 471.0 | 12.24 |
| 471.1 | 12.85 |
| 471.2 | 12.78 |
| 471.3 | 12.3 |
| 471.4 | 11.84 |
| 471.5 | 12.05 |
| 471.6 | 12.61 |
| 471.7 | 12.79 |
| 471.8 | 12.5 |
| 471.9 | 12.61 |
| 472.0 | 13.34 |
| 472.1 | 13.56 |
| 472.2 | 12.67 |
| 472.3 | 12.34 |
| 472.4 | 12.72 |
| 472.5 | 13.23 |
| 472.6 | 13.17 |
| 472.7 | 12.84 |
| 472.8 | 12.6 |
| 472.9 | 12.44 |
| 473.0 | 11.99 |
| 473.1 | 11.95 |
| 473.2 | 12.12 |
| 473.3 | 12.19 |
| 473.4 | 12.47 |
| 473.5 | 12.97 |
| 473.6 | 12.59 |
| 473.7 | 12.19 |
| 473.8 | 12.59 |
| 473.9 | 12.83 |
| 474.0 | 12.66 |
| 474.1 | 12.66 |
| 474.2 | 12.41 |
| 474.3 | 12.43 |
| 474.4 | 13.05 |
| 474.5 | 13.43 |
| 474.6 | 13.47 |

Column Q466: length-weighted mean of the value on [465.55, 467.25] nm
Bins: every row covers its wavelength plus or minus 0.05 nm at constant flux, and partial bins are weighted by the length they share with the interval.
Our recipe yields 12.5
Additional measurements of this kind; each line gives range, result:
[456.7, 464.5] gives 12.4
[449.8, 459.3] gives 12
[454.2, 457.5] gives 12.2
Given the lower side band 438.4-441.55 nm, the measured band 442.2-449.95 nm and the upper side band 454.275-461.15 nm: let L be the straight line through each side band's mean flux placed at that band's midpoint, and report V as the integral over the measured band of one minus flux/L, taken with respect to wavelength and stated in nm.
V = -0.30 nm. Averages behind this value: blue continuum 9.57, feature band 10.9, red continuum 12.2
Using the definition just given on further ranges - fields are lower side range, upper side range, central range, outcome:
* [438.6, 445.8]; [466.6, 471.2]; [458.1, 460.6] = -0.123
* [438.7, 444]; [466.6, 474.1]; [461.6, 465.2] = -0.135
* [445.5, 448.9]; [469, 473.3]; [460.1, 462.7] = -0.138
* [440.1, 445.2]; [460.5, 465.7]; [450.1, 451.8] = -0.201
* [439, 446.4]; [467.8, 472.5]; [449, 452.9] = -0.416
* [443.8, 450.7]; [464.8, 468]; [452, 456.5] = 0.007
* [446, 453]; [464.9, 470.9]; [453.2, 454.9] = 0.052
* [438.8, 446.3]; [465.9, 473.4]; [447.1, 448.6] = -0.126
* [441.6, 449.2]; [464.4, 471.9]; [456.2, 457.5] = -0.083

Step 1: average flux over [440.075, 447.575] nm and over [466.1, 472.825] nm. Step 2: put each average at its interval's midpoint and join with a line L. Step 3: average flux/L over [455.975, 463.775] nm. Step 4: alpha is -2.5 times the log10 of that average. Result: -0.06 mag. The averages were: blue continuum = 10.3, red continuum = 12.5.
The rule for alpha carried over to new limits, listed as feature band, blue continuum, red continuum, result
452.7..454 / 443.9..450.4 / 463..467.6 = 0.065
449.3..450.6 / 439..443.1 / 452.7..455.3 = -0.104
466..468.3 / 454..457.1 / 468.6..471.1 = -0.032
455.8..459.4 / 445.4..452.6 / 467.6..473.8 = -0.037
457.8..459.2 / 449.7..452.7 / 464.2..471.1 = 0.024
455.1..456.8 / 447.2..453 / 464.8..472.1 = -0.035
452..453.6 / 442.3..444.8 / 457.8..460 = 0.055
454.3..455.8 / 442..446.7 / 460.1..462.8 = -0.021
